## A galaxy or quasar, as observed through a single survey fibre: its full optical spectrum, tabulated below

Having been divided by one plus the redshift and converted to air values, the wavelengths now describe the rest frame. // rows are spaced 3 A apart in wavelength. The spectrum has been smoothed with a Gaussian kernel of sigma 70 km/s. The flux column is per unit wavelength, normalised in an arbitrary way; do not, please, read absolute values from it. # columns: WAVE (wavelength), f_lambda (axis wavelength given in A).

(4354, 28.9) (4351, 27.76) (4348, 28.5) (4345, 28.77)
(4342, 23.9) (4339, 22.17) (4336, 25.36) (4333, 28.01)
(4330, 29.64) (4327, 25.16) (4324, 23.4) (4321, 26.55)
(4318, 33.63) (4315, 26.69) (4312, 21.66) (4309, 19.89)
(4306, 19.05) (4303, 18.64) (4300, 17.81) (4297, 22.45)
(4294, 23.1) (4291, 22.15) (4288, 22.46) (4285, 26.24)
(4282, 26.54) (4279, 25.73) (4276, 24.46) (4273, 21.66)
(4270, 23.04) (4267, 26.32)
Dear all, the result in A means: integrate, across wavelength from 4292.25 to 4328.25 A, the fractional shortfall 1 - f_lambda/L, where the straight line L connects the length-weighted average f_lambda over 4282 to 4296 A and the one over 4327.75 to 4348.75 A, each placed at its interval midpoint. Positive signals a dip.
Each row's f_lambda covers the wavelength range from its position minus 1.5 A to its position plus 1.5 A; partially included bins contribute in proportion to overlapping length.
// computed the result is 2.7 A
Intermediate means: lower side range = 23.8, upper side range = 26.5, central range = 23.1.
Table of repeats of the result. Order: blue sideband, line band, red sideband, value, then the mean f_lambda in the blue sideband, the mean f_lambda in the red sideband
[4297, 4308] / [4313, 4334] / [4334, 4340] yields -5.0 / 19.1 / 24.3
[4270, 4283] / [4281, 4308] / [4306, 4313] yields 0.4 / 24.3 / 20.3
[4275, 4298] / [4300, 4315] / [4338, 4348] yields 2.7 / 24.2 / 25.6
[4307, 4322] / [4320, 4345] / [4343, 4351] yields 1.1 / 25.4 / 28.2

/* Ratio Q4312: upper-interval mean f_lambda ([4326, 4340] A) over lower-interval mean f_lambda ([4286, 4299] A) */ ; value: 1.2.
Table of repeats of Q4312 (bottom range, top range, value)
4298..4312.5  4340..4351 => 1.39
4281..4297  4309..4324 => 1.09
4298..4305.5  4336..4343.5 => 1.26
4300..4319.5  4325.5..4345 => 1.14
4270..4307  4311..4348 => 1.17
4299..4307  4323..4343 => 1.38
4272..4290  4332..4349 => 1.06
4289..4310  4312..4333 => 1.32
